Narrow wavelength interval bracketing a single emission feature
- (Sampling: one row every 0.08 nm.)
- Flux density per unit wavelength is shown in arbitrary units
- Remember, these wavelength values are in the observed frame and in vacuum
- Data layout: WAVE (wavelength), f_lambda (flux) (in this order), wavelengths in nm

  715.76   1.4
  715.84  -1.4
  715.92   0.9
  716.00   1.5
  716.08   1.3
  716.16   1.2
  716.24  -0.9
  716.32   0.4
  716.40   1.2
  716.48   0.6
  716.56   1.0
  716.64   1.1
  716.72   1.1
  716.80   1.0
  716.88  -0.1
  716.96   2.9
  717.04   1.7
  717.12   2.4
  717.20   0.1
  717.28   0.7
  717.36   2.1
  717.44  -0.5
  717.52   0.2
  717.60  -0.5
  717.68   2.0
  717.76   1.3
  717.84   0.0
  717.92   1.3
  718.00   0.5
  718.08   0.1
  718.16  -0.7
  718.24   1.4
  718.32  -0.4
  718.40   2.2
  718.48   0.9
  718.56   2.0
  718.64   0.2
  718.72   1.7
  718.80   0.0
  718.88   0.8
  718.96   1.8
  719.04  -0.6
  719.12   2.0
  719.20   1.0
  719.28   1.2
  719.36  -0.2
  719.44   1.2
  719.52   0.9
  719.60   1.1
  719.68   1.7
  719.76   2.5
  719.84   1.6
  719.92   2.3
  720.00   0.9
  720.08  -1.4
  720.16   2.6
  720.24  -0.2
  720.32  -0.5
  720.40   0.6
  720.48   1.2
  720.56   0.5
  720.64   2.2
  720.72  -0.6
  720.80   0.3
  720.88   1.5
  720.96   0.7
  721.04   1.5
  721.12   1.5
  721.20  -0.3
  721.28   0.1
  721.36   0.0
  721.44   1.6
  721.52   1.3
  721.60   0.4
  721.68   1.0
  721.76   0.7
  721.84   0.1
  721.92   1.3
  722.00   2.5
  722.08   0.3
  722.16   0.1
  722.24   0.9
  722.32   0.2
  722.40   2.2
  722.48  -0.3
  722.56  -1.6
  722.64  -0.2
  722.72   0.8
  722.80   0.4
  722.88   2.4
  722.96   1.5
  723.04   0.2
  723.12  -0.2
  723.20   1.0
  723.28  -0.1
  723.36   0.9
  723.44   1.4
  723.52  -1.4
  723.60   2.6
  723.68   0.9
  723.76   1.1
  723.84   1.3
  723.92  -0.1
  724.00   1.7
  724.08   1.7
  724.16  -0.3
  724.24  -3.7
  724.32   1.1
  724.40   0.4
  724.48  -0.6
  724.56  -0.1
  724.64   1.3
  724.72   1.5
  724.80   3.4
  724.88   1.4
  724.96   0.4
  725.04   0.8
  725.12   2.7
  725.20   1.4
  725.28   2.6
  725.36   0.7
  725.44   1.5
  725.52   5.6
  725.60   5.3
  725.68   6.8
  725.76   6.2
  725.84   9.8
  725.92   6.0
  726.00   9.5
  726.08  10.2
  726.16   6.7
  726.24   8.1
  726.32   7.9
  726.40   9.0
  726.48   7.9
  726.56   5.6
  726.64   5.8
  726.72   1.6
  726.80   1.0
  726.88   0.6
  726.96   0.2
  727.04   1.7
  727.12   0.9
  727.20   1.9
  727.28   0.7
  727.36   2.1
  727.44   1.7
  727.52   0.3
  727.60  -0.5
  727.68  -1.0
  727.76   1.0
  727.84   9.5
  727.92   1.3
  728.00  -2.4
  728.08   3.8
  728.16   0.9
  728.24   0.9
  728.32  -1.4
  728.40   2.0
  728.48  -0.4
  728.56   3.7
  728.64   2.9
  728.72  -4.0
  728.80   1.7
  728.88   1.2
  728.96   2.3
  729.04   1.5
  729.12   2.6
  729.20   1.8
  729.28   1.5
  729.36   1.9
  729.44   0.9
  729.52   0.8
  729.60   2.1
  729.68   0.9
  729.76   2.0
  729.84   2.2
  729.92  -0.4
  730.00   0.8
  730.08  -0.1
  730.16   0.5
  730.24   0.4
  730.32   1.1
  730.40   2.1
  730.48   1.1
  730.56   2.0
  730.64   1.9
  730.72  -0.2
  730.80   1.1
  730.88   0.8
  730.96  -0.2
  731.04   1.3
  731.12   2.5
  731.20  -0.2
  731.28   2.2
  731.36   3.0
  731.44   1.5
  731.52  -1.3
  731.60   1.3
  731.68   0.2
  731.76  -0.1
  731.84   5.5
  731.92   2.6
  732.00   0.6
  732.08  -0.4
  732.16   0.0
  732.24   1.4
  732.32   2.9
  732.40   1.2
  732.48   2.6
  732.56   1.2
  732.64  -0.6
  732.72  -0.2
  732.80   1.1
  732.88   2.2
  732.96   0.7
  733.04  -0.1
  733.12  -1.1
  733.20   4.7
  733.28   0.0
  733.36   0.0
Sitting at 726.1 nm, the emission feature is [O II] 3727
